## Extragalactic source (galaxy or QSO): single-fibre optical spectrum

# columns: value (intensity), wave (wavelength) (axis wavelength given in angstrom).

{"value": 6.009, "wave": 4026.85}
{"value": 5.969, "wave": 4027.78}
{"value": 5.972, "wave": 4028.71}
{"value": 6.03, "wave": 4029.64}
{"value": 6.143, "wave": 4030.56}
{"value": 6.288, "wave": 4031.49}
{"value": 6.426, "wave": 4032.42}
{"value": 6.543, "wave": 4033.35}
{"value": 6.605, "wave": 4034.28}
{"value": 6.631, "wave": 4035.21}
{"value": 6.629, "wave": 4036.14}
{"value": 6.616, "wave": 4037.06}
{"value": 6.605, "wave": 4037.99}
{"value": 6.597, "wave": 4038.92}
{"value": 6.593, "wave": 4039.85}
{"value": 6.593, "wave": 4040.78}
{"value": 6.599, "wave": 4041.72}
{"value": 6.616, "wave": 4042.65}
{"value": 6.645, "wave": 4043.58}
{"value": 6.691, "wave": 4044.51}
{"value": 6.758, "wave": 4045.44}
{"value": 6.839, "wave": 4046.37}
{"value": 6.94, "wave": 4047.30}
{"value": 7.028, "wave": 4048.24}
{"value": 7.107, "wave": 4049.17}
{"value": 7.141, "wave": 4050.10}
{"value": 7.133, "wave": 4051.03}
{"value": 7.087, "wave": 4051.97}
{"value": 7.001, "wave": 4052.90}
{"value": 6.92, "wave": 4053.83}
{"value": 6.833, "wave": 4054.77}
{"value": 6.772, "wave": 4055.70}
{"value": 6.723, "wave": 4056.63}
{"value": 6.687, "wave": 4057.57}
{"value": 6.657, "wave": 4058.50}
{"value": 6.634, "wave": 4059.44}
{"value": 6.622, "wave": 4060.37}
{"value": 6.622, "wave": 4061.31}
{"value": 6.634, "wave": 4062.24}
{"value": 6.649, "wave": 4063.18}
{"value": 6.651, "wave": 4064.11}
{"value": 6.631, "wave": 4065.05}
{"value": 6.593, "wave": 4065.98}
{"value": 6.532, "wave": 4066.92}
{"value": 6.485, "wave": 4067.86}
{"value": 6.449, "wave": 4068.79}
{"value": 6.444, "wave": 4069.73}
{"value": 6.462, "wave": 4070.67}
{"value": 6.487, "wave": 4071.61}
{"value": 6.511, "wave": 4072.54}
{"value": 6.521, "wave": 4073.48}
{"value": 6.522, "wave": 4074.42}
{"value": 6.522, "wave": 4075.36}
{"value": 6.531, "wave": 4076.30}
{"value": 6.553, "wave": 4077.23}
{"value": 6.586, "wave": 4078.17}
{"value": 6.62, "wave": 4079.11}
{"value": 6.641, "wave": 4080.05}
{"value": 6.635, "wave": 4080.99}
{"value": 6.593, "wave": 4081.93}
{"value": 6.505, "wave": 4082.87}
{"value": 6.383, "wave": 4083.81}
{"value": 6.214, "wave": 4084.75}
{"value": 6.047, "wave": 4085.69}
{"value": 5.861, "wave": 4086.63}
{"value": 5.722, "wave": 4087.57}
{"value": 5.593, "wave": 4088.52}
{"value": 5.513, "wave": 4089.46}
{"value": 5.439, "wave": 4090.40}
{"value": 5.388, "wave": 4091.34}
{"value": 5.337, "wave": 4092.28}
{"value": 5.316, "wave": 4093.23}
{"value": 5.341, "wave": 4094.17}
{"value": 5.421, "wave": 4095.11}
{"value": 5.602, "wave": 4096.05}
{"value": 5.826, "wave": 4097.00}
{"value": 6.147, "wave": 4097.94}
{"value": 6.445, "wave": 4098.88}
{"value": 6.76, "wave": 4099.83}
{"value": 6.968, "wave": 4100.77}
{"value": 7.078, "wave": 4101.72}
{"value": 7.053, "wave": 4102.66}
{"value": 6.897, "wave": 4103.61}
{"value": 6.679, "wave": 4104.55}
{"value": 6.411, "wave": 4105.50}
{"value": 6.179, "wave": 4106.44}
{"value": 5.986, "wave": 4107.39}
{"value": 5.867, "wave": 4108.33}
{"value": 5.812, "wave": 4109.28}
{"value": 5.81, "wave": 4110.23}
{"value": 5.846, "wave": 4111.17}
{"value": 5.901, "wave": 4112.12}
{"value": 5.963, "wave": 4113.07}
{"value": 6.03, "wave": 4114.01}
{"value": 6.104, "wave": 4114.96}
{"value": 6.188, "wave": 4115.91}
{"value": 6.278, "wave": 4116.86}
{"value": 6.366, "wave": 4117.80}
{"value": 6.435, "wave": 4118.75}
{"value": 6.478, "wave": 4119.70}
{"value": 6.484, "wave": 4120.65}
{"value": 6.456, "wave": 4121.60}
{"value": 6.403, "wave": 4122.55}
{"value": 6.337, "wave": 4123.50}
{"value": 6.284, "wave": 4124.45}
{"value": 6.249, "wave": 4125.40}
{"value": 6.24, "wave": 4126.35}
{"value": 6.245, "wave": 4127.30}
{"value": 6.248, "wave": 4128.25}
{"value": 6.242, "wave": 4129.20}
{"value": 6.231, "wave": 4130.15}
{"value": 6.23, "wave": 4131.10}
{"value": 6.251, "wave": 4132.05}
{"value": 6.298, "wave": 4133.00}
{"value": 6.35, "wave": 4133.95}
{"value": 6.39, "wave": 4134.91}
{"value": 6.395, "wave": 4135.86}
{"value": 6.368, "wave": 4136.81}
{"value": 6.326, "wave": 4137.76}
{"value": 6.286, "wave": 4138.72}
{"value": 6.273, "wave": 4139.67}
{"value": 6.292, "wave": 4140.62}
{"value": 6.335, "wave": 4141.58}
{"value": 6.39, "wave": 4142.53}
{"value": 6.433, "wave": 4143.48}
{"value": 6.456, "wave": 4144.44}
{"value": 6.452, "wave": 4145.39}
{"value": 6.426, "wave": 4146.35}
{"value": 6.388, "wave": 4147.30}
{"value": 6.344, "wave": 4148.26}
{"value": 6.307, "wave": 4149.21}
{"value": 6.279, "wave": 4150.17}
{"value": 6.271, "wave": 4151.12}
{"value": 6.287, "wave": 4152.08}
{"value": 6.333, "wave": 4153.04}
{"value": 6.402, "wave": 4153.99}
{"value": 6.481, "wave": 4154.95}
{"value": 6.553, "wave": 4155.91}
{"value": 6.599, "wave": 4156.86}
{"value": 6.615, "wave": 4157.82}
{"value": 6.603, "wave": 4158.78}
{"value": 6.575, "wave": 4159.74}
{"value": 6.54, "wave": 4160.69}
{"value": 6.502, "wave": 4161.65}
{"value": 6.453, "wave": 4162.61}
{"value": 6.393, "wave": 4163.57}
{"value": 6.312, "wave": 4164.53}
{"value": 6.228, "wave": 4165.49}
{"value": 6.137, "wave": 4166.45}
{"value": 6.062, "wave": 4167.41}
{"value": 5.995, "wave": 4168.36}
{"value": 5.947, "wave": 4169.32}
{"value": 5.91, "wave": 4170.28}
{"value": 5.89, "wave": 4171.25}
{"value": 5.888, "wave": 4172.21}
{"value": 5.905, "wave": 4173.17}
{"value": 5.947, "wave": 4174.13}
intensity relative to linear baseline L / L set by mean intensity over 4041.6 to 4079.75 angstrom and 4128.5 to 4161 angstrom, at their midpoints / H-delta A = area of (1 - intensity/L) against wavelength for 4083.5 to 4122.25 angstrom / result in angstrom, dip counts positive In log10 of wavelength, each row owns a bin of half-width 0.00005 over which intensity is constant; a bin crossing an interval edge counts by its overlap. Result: 2.7 angstrom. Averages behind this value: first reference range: 6.7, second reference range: 6.38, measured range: 6.09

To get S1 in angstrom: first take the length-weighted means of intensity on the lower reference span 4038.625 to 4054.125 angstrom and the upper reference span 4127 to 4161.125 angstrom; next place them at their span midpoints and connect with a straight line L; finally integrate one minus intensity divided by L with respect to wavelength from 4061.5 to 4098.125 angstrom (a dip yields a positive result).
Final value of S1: 2.6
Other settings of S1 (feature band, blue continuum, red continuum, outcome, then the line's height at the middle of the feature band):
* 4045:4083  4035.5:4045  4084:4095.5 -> -3.42 angstrom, 6.14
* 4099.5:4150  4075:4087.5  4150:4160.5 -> 0.92 angstrom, 6.45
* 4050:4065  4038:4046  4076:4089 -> -0.62 angstrom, 6.51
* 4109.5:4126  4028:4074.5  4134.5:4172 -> 0.60 angstrom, 6.44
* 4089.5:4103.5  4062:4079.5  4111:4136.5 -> 0.85 angstrom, 6.41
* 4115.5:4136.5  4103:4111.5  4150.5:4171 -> -0.29 angstrom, 6.24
